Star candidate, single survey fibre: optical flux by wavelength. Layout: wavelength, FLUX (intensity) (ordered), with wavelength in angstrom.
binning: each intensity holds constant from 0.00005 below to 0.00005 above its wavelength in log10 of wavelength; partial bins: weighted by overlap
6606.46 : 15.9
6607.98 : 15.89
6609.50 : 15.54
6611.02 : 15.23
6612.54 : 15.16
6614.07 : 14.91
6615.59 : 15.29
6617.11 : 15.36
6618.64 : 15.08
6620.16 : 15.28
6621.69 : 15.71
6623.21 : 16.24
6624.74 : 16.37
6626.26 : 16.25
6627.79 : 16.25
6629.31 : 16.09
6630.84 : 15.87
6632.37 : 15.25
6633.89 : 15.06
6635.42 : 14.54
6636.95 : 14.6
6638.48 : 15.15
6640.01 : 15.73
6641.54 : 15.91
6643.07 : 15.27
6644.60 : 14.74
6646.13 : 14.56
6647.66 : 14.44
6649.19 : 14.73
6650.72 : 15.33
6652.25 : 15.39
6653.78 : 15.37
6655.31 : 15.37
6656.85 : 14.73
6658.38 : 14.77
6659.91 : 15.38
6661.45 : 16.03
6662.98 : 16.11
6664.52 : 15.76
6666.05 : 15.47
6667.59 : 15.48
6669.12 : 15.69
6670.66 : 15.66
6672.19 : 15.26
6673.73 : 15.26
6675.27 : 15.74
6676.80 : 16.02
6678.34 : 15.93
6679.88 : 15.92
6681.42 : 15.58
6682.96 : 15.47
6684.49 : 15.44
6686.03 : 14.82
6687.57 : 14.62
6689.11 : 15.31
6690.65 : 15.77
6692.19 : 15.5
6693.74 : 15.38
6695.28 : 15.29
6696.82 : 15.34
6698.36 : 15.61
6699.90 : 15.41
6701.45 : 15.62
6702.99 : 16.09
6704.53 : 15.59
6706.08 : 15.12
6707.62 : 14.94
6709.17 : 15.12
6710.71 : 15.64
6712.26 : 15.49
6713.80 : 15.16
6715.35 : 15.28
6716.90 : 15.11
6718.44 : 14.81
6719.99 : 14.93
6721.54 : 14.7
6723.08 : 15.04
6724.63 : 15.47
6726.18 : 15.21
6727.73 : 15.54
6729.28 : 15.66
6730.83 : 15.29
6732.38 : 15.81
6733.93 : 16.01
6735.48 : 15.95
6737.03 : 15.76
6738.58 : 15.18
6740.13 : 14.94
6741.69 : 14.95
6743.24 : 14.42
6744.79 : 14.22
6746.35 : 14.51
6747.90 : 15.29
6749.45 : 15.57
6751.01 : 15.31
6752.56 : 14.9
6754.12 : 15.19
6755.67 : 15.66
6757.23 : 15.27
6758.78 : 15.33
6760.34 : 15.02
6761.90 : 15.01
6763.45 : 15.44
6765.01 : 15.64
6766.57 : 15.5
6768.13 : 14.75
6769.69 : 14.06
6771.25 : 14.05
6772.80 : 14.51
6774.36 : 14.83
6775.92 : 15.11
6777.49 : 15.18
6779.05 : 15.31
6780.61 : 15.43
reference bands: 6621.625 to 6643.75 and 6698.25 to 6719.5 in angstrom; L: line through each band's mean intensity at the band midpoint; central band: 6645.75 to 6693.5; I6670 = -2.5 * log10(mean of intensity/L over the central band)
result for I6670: 0.01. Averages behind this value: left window 15.6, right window 15.3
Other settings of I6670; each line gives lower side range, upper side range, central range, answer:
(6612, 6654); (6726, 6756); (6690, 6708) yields -0.013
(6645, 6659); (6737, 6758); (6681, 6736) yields -0.024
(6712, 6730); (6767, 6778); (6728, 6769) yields -0.025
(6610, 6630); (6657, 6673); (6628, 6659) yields 0.029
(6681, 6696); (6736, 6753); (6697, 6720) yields -0.009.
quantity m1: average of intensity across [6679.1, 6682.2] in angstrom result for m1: 15.7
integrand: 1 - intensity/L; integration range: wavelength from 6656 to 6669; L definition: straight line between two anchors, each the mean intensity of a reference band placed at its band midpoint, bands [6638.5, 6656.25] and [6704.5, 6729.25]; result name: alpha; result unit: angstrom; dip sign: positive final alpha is -0.26 angstrom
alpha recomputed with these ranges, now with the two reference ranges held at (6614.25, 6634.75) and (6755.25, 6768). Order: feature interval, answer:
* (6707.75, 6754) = 0.6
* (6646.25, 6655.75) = 0.3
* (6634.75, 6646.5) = 0.4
